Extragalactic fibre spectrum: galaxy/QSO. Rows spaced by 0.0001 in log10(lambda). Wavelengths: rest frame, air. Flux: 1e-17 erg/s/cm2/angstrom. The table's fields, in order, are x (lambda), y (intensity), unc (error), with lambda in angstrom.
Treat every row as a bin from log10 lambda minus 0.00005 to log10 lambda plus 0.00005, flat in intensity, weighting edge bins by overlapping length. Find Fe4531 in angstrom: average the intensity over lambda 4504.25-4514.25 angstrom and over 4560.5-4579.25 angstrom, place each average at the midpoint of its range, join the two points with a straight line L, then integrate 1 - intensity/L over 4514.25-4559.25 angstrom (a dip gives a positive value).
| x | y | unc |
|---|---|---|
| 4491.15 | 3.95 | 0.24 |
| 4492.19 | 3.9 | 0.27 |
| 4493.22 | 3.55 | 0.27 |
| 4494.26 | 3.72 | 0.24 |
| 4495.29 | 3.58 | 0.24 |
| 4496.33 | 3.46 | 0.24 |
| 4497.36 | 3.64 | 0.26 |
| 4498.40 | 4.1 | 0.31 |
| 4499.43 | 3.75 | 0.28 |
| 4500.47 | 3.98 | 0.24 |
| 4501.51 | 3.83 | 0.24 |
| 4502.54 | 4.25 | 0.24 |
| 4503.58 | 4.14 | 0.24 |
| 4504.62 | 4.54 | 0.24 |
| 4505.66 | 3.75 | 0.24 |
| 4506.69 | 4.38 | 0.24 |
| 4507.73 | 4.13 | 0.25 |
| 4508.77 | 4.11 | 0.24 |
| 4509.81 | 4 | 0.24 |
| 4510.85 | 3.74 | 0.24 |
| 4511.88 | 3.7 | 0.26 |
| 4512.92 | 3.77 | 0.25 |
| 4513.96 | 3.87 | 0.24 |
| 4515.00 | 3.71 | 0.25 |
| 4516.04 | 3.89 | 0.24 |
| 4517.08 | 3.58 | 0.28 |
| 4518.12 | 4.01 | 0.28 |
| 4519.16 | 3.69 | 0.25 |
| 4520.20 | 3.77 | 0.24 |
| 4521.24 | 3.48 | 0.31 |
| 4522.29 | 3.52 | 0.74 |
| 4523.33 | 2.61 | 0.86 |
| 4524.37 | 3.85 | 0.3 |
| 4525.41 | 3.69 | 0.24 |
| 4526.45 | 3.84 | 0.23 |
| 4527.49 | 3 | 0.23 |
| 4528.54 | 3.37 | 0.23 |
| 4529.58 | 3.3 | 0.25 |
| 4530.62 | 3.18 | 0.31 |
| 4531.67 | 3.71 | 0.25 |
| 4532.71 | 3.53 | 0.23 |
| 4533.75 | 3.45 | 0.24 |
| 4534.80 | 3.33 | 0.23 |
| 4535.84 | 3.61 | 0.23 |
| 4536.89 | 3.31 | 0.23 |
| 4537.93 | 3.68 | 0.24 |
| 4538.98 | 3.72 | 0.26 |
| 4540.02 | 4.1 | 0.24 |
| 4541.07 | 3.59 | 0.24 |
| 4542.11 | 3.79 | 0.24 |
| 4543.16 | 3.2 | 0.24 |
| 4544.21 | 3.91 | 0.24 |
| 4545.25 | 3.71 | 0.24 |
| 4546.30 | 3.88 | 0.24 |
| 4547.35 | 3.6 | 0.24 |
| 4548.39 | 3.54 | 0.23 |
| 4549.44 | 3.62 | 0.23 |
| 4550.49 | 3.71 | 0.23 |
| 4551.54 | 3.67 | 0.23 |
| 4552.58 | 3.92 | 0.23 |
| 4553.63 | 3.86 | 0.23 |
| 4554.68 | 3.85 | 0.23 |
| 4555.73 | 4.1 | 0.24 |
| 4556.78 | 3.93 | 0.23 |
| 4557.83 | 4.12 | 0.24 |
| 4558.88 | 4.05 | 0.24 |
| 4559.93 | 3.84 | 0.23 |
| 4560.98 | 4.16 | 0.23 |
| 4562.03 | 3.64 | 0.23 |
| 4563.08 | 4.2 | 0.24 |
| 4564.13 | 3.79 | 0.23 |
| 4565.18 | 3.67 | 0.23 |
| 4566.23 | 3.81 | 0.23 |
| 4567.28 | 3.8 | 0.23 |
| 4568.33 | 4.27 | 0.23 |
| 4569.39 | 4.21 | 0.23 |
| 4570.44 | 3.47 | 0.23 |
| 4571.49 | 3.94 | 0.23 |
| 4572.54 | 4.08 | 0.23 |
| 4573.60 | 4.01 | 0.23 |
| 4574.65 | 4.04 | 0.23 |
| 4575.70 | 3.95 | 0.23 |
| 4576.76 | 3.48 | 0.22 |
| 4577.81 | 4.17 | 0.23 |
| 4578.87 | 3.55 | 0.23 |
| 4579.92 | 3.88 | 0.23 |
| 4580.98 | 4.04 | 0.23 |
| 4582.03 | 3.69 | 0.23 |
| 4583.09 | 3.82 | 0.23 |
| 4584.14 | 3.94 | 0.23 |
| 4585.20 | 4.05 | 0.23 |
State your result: 3.4 angstrom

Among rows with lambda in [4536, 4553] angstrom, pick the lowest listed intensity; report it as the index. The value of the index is 3.2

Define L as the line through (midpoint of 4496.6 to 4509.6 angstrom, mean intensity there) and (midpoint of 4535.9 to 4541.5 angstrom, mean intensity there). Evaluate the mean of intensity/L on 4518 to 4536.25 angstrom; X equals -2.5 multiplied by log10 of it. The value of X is 0.09 mag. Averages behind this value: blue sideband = 4.04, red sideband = 3.67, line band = 3.48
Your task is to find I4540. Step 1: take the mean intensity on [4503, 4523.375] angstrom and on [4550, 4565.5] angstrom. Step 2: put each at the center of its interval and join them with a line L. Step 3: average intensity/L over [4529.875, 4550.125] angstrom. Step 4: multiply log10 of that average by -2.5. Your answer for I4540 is 0.082 mag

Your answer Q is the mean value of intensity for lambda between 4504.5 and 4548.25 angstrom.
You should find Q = 3.67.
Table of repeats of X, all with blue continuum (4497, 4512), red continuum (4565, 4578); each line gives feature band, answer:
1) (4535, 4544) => 0.097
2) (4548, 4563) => 0.019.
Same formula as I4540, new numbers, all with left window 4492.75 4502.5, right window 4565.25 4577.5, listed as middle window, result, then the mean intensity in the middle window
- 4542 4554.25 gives 0.047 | 3.7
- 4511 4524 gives 0.047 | 3.64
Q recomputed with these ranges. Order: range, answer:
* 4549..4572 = 3.89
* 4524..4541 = 3.54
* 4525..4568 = 3.71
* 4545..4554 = 3.72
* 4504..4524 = 3.8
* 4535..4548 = 3.67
